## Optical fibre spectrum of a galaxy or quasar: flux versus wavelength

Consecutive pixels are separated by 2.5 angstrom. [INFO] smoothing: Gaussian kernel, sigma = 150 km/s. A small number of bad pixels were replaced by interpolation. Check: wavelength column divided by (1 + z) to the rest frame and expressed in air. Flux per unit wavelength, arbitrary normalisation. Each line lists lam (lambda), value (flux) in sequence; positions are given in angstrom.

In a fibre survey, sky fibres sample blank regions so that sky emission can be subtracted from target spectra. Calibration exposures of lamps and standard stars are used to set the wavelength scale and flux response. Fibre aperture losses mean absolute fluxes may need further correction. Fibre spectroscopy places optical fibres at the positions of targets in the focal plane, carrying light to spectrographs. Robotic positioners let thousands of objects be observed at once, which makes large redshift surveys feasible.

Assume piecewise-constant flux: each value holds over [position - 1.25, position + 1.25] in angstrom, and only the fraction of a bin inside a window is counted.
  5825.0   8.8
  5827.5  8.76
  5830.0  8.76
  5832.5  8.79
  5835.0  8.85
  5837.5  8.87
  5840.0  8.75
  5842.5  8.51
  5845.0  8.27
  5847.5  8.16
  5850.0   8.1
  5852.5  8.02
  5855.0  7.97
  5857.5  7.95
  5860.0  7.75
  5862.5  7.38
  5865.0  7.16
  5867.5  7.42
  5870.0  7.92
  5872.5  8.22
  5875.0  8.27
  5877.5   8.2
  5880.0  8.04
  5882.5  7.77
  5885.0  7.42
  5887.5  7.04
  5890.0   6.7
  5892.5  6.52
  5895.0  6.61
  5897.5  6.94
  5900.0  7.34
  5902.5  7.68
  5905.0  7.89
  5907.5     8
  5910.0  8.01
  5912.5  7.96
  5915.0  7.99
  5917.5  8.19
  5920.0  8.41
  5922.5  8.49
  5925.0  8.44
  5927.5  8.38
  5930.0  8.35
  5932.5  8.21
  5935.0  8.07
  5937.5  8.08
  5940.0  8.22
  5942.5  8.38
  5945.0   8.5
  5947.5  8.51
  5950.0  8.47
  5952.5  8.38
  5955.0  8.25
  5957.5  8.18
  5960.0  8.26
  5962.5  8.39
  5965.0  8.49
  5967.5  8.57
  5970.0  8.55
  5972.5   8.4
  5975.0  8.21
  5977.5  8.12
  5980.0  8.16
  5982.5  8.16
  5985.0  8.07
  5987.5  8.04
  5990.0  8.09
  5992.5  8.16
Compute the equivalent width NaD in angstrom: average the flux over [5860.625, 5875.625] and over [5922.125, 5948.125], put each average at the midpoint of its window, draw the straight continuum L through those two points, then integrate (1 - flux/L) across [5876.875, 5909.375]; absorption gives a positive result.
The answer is 2.22 angstrom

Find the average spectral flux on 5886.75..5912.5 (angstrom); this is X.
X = 7.31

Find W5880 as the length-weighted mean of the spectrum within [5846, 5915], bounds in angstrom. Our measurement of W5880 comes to 7.65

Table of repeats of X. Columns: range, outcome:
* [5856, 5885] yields 7.81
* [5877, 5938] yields 7.78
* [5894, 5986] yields 8.15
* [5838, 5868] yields 7.99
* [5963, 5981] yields 8.36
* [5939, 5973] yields 8.4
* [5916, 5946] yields 8.31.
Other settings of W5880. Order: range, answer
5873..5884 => 8.07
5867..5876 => 7.99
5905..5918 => 8.01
